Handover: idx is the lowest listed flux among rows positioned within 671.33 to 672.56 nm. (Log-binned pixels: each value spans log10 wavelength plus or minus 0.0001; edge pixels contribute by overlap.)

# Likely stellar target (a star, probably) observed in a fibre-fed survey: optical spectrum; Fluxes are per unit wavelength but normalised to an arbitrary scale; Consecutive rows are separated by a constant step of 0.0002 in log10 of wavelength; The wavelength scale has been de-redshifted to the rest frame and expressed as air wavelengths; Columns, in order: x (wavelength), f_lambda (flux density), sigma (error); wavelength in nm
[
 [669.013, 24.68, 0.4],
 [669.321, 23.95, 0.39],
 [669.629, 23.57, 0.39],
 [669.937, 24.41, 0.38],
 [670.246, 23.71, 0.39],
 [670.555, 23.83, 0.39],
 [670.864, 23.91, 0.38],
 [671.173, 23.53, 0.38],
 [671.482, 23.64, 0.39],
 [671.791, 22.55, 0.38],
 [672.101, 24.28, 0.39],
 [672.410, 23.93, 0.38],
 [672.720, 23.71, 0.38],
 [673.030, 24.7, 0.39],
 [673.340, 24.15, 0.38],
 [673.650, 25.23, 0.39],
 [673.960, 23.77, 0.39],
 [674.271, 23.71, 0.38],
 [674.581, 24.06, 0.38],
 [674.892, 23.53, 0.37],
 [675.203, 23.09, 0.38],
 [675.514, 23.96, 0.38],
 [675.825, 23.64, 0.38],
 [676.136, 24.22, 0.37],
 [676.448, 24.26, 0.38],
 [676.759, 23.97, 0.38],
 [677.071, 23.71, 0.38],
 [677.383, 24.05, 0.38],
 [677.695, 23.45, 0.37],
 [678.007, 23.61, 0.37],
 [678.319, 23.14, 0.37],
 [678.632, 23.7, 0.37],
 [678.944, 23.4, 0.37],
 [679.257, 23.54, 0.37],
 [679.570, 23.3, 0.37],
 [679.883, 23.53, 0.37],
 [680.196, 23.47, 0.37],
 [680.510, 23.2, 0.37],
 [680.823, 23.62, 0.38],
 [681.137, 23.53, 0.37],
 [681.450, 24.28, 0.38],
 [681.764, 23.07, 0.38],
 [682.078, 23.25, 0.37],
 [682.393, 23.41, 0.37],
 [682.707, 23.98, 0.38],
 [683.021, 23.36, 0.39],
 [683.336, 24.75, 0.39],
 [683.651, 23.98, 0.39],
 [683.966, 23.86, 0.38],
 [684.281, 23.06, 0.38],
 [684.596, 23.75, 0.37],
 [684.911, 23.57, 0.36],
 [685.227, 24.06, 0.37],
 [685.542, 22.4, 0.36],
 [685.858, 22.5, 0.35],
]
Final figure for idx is 22.55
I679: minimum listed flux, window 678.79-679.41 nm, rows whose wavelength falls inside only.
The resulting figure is 23.4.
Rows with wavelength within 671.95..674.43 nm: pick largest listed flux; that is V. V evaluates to 25.23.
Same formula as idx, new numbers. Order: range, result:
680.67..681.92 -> 23.07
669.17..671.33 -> 23.53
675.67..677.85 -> 23.45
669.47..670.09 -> 23.57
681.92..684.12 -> 23.25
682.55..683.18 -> 23.36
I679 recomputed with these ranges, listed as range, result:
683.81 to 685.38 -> 23.06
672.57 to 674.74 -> 23.71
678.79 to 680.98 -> 23.2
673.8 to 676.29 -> 23.09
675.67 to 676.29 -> 23.64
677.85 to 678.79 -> 23.14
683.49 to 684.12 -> 23.86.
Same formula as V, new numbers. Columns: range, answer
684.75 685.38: 24.06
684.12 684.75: 23.75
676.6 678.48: 24.05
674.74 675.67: 23.96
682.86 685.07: 24.75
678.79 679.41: 23.54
